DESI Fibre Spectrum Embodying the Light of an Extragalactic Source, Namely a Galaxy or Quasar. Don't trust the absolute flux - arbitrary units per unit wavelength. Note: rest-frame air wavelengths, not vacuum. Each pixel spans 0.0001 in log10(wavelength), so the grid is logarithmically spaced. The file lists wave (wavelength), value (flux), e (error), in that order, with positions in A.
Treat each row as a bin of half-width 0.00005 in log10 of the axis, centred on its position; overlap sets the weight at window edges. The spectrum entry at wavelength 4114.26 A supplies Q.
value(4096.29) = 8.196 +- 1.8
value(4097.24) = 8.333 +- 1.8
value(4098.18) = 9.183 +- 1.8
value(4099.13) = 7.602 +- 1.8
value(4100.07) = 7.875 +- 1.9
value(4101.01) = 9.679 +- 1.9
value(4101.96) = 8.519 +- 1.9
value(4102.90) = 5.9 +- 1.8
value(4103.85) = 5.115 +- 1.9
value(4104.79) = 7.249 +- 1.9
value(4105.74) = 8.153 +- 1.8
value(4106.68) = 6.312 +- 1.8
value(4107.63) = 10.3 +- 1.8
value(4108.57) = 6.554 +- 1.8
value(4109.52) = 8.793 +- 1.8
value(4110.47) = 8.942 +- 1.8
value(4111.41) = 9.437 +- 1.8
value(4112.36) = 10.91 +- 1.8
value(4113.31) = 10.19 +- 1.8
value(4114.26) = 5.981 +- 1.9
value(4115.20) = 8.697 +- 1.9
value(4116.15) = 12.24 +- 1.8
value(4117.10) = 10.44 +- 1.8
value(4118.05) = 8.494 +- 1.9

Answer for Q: 5.981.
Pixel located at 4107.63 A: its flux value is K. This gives 10.3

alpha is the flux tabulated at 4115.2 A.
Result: 8.697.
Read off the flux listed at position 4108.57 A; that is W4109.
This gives 6.554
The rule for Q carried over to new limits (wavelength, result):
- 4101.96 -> 8.519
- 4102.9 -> 5.9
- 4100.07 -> 7.875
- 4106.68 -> 6.312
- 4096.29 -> 8.196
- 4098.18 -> 9.183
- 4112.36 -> 10.91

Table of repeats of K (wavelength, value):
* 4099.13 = 7.602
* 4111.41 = 9.437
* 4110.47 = 8.942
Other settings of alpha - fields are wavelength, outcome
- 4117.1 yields 10.44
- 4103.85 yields 5.115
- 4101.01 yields 9.679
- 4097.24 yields 8.333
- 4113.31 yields 10.19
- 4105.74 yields 8.153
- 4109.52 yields 8.793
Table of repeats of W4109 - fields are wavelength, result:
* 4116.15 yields 12.24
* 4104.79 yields 7.249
